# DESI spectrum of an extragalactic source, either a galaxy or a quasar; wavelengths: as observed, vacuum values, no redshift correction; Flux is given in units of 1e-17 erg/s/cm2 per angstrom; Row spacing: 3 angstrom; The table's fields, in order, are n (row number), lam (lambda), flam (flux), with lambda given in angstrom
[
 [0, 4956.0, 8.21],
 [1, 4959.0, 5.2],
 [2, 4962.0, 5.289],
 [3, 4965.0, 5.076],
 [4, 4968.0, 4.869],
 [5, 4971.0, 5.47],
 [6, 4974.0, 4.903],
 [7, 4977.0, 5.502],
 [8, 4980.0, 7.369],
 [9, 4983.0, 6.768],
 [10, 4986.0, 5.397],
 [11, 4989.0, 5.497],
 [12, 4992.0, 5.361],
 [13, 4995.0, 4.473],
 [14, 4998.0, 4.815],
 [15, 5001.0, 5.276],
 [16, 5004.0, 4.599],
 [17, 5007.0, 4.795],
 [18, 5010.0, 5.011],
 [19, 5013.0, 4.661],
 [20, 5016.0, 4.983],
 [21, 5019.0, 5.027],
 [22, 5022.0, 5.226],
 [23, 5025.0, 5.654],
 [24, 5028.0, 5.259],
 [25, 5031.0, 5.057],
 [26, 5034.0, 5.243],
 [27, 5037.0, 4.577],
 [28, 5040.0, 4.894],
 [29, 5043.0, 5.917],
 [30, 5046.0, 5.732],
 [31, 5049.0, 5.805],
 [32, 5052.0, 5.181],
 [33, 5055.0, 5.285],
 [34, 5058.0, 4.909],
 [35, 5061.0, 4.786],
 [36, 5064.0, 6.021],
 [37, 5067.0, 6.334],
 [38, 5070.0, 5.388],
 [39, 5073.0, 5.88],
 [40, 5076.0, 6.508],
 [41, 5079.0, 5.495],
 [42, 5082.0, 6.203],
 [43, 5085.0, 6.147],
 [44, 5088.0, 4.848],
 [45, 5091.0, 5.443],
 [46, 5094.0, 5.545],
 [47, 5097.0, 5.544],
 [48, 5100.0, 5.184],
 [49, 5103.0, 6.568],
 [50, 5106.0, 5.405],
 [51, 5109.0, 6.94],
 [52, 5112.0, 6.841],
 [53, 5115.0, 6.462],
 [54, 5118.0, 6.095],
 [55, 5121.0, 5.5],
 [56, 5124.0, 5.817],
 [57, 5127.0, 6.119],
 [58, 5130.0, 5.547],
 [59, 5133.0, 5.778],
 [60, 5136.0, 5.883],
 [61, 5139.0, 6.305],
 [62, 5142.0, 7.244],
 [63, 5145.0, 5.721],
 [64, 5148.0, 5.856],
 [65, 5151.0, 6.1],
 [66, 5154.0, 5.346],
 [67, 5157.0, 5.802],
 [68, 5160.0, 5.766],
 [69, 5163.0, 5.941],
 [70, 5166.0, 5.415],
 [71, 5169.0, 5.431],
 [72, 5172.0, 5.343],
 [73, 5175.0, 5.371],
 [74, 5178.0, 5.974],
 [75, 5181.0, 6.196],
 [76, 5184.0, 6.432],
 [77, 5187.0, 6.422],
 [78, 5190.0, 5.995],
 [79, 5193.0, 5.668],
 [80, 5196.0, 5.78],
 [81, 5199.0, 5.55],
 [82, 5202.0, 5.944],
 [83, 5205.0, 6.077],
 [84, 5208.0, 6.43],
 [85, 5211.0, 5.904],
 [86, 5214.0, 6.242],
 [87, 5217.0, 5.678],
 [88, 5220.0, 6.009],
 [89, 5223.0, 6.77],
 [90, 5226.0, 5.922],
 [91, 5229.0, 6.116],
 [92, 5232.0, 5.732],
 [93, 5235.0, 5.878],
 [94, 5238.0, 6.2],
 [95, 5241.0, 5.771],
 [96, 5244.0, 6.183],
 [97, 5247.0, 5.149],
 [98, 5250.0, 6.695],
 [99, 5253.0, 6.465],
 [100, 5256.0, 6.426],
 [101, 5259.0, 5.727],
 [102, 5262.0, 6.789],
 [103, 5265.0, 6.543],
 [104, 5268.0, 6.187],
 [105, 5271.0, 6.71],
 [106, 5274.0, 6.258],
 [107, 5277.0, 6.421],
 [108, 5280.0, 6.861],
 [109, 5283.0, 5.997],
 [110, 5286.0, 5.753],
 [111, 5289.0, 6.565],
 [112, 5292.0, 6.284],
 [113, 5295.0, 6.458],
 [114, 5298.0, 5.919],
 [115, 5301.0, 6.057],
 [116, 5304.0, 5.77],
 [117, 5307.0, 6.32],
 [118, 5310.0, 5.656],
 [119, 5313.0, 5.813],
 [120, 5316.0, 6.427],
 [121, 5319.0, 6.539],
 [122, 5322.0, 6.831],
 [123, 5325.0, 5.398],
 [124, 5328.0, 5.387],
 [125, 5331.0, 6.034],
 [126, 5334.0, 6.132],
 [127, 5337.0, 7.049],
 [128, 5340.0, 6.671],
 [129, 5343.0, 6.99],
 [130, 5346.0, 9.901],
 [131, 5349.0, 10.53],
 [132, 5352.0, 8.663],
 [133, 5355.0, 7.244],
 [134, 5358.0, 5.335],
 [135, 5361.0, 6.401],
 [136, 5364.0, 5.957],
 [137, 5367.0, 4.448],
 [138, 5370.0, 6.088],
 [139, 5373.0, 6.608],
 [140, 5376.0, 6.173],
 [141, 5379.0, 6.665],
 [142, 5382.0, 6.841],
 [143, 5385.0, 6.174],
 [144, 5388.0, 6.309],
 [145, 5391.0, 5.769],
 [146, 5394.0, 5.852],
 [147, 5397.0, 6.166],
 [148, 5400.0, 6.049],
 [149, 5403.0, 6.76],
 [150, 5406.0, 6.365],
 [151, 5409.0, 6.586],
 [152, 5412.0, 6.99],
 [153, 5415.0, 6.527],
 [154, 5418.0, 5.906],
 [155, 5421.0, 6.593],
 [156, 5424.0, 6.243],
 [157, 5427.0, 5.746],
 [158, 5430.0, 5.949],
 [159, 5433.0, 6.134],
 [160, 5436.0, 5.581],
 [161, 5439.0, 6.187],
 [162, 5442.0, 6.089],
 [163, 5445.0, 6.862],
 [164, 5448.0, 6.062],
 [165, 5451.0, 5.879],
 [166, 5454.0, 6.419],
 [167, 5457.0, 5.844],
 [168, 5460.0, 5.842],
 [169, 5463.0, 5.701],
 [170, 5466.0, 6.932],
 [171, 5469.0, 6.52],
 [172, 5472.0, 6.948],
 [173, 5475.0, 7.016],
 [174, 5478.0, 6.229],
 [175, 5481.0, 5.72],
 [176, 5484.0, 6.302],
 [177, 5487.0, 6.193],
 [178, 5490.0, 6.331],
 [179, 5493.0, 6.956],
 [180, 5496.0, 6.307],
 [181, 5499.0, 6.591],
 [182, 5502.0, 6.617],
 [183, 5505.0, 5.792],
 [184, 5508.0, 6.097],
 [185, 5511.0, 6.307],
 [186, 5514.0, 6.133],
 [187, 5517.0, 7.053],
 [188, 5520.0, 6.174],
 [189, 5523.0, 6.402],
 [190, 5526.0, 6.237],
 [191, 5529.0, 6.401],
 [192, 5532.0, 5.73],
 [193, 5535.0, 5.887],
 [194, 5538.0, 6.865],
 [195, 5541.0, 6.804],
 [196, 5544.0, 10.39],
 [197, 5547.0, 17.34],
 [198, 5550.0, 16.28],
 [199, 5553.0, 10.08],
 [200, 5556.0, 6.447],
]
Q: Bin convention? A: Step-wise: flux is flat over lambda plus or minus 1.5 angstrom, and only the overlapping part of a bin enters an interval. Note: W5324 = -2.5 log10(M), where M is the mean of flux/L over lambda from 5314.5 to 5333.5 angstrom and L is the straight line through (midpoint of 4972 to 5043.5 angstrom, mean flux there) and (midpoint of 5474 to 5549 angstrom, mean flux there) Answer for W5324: 0.04 mag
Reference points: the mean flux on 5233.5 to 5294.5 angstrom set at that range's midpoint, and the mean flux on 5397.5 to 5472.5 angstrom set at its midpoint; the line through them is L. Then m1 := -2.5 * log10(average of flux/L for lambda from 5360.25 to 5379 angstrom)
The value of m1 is 0.05 mag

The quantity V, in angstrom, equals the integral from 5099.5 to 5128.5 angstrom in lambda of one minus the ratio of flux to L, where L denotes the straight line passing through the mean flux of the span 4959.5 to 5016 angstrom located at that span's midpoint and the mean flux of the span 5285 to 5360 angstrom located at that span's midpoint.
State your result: -1.7 angstrom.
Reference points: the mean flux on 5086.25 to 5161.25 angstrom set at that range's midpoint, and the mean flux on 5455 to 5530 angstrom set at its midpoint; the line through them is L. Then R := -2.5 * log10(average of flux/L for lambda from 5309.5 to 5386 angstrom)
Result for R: -0.08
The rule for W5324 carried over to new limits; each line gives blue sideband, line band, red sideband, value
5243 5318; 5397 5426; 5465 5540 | -0.02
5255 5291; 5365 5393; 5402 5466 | 0.03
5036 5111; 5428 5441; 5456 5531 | 0.05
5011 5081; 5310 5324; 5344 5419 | 0.02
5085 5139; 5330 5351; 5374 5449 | -0.24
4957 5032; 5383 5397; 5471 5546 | 0.04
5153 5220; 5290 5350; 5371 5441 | -0.08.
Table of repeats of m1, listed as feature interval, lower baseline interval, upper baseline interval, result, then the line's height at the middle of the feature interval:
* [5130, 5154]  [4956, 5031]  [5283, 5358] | -0.02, 5.92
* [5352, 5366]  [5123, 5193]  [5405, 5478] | -0.04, 6.17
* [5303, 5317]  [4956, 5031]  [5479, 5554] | 0.11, 6.61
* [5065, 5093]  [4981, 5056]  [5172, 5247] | -0.06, 5.47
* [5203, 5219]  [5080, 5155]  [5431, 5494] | -0.01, 6.03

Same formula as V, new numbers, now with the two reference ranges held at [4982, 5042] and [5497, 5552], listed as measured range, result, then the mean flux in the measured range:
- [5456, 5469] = 2.2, 6.14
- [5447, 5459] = 2.2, 6.04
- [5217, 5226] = 0.0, 6.19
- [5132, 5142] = -0.7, 6.19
